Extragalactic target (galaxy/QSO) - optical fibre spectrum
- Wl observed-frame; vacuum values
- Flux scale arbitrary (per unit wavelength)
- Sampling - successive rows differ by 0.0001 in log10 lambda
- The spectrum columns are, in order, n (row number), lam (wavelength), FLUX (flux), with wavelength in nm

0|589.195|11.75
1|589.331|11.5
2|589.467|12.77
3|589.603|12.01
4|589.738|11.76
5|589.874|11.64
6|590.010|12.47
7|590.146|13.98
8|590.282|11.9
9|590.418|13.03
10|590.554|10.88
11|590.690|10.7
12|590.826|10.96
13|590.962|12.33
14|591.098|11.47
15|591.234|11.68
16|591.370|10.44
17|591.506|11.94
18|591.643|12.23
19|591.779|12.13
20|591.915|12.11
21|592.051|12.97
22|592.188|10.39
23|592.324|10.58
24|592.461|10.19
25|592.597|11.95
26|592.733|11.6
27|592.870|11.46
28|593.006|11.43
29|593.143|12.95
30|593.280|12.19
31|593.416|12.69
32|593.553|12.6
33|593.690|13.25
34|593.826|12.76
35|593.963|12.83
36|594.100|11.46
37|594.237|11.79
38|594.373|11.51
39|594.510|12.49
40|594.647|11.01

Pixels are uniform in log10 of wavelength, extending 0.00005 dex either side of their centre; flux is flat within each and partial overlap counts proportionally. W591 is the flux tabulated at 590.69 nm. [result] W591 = 10.7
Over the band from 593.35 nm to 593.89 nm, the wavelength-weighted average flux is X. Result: 12.8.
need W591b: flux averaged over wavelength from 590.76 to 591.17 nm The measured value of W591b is 11.6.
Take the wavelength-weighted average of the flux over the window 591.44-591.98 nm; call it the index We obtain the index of 12.1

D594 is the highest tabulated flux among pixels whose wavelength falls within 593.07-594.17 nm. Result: 13.25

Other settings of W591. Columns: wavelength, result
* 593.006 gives 11.43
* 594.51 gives 12.49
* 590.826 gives 10.96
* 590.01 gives 12.47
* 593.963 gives 12.83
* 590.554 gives 10.88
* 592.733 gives 11.6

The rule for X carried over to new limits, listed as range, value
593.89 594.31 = 12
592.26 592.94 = 11.2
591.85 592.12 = 12.5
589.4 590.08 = 12.1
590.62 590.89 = 10.8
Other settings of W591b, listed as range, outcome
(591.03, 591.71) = 11.5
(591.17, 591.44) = 11.1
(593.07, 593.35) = 12.5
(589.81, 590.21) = 12.7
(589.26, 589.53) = 12.1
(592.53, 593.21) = 11.9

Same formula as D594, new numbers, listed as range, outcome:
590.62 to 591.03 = 12.33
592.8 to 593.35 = 12.95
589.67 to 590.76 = 13.98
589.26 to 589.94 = 12.77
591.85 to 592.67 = 12.97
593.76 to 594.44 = 12.83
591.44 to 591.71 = 12.23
